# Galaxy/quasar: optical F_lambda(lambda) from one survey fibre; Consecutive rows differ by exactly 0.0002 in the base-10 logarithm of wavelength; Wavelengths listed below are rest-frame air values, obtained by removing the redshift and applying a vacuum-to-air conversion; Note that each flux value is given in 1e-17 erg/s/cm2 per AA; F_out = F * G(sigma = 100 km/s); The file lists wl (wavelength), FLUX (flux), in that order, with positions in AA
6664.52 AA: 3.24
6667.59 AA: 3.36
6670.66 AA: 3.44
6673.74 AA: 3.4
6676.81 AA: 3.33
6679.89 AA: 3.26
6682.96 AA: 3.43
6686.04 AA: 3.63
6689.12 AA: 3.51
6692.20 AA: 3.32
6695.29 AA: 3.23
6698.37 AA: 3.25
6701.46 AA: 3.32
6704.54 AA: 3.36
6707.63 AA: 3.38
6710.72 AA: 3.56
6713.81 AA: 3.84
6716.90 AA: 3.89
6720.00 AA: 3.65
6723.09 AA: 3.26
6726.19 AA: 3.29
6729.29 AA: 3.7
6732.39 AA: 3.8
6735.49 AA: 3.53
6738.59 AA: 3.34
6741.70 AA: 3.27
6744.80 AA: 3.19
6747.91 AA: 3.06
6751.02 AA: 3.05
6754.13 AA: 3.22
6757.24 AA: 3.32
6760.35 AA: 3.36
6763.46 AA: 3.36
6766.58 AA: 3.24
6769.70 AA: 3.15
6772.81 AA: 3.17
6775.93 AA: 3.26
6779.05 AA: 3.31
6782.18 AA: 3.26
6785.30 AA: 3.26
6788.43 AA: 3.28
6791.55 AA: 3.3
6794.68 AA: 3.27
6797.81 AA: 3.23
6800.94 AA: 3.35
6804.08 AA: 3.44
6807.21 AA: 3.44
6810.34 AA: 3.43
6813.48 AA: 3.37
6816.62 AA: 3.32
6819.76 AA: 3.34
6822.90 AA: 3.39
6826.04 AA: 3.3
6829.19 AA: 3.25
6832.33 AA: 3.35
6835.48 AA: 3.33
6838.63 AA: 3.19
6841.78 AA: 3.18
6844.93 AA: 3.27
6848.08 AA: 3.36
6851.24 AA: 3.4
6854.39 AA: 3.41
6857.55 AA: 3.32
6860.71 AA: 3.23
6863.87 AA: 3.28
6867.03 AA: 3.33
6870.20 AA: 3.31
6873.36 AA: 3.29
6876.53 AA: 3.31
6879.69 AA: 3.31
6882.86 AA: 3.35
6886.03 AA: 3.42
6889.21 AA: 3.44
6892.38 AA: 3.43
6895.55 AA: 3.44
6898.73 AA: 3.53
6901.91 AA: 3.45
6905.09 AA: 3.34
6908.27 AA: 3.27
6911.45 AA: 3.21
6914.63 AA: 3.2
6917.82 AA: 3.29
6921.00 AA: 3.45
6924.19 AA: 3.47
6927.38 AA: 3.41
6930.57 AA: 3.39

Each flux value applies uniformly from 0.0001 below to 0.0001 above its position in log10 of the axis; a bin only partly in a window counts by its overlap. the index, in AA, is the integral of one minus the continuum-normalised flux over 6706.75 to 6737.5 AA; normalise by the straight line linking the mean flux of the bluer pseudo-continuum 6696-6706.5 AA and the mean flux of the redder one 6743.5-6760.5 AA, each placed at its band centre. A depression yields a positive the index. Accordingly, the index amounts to -3.1 AA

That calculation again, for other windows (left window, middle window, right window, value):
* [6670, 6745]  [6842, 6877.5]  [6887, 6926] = 0.8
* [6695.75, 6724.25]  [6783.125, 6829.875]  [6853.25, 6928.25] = 1.2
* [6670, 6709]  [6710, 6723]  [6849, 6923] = -1.3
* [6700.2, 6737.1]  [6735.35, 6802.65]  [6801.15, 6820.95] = 4.0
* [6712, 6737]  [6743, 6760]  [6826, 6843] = 1.7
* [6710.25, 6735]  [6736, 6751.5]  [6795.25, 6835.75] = 1.5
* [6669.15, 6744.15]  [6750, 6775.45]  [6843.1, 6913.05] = 1.4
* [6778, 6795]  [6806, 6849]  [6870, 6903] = 0.1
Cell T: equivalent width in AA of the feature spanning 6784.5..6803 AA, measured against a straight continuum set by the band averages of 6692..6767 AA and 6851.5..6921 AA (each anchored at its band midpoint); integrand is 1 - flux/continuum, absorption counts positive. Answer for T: 0.48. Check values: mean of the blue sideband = 3.39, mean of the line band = 3.29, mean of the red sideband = 3.34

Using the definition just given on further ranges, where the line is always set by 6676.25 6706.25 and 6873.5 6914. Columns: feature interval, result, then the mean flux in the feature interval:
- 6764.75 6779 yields 0.6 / 3.22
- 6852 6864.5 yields 0.2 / 3.32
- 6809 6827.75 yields 0.1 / 3.36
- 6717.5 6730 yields -0.5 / 3.49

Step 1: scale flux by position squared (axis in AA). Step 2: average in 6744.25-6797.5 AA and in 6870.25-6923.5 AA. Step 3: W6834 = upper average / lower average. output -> 1.1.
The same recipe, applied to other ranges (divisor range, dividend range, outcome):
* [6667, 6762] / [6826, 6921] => 1.02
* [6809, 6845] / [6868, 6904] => 1.04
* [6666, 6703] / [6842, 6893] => 1.04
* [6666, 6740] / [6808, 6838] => 1.00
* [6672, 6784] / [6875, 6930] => 1.05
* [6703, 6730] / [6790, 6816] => 0.97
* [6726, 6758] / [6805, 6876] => 1.02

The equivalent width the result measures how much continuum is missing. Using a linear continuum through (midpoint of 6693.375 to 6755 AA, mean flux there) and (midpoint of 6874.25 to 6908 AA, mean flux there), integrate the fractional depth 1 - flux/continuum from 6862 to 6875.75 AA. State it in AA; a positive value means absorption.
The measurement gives 0.4 AA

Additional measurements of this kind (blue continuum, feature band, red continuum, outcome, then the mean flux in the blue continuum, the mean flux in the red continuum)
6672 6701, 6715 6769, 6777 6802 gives -1.0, 3.37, 3.28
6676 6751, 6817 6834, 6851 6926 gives 0.3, 3.43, 3.35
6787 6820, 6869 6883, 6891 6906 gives 0.4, 3.34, 3.44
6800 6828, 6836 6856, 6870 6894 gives 0.4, 3.37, 3.36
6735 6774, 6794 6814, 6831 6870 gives -0.6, 3.24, 3.3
